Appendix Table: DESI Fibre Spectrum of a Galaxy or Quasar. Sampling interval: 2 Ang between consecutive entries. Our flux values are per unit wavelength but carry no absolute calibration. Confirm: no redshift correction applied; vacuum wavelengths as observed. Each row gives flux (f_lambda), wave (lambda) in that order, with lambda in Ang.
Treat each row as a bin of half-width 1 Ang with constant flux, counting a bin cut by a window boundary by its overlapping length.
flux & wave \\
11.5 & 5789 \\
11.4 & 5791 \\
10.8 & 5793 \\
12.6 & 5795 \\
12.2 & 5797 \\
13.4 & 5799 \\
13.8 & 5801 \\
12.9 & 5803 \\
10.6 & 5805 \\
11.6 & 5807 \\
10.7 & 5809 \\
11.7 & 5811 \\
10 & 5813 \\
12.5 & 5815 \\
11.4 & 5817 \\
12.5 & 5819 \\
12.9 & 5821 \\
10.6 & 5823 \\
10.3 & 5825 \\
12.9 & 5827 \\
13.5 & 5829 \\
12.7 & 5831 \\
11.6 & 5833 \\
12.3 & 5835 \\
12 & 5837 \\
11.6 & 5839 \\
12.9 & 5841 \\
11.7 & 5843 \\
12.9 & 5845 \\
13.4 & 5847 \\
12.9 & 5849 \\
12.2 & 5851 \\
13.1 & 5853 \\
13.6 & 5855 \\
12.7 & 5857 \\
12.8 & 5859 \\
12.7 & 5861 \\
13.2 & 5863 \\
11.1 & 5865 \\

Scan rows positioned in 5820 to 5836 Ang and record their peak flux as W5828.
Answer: 13.5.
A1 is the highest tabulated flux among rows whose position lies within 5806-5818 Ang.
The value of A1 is 12.5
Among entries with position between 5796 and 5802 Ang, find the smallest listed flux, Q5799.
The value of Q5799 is 12.2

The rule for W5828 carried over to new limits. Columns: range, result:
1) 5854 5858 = 13.6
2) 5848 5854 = 13.1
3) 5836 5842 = 12.9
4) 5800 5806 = 13.8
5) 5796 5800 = 13.4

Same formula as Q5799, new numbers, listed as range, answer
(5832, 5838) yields 11.6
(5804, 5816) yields 10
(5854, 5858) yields 12.7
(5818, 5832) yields 10.3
